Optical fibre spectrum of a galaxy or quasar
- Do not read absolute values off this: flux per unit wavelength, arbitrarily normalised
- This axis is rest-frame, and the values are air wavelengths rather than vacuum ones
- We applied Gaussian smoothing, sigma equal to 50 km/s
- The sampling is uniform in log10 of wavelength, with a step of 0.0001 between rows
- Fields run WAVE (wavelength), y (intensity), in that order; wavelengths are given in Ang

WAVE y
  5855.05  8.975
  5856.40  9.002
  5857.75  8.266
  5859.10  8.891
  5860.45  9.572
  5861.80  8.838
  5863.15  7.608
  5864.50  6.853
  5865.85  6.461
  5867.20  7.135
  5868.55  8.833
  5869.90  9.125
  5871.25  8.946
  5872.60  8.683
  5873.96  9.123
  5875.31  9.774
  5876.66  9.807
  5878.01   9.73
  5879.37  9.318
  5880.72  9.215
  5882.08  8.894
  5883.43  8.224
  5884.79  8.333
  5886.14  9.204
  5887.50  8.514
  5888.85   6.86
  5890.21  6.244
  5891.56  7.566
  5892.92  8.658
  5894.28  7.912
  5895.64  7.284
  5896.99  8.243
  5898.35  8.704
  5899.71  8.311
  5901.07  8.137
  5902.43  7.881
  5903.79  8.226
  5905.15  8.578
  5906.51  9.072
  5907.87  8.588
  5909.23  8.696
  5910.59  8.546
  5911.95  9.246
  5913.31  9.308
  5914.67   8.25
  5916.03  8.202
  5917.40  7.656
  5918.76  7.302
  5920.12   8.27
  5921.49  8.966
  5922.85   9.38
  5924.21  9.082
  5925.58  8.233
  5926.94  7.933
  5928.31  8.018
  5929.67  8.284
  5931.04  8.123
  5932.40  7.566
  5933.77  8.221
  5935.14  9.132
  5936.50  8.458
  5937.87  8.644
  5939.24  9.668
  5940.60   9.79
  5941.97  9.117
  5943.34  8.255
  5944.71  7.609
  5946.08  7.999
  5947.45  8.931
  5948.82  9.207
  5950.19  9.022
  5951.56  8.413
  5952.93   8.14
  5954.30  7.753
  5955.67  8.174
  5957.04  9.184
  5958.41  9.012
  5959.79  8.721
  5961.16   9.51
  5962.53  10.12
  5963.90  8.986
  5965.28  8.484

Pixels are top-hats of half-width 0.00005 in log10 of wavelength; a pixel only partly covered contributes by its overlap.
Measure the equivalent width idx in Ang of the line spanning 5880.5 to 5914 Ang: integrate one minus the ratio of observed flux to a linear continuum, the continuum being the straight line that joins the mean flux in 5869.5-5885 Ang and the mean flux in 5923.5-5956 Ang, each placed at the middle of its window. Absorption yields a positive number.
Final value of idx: 2.2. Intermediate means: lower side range 9.12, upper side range 8.5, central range 8.33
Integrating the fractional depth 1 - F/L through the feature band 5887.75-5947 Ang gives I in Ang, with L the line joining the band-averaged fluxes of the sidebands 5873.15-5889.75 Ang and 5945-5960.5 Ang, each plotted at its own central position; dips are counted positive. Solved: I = 2.6 Ang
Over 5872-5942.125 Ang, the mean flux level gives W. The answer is 8.52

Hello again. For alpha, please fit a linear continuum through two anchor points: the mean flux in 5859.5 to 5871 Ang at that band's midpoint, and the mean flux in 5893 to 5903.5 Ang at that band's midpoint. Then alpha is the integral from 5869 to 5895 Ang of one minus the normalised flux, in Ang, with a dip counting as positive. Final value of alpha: -1.7 Ang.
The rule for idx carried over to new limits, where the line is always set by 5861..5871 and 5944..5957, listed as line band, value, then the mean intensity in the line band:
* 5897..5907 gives -0.3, 8.39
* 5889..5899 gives 0.4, 7.75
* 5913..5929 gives -0.3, 8.36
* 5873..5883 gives -1.7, 9.36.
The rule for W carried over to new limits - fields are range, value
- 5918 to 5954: 8.52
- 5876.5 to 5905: 8.32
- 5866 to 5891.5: 8.6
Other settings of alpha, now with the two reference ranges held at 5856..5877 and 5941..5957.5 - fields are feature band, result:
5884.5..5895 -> 0.8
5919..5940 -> 0.0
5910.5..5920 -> 0.2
